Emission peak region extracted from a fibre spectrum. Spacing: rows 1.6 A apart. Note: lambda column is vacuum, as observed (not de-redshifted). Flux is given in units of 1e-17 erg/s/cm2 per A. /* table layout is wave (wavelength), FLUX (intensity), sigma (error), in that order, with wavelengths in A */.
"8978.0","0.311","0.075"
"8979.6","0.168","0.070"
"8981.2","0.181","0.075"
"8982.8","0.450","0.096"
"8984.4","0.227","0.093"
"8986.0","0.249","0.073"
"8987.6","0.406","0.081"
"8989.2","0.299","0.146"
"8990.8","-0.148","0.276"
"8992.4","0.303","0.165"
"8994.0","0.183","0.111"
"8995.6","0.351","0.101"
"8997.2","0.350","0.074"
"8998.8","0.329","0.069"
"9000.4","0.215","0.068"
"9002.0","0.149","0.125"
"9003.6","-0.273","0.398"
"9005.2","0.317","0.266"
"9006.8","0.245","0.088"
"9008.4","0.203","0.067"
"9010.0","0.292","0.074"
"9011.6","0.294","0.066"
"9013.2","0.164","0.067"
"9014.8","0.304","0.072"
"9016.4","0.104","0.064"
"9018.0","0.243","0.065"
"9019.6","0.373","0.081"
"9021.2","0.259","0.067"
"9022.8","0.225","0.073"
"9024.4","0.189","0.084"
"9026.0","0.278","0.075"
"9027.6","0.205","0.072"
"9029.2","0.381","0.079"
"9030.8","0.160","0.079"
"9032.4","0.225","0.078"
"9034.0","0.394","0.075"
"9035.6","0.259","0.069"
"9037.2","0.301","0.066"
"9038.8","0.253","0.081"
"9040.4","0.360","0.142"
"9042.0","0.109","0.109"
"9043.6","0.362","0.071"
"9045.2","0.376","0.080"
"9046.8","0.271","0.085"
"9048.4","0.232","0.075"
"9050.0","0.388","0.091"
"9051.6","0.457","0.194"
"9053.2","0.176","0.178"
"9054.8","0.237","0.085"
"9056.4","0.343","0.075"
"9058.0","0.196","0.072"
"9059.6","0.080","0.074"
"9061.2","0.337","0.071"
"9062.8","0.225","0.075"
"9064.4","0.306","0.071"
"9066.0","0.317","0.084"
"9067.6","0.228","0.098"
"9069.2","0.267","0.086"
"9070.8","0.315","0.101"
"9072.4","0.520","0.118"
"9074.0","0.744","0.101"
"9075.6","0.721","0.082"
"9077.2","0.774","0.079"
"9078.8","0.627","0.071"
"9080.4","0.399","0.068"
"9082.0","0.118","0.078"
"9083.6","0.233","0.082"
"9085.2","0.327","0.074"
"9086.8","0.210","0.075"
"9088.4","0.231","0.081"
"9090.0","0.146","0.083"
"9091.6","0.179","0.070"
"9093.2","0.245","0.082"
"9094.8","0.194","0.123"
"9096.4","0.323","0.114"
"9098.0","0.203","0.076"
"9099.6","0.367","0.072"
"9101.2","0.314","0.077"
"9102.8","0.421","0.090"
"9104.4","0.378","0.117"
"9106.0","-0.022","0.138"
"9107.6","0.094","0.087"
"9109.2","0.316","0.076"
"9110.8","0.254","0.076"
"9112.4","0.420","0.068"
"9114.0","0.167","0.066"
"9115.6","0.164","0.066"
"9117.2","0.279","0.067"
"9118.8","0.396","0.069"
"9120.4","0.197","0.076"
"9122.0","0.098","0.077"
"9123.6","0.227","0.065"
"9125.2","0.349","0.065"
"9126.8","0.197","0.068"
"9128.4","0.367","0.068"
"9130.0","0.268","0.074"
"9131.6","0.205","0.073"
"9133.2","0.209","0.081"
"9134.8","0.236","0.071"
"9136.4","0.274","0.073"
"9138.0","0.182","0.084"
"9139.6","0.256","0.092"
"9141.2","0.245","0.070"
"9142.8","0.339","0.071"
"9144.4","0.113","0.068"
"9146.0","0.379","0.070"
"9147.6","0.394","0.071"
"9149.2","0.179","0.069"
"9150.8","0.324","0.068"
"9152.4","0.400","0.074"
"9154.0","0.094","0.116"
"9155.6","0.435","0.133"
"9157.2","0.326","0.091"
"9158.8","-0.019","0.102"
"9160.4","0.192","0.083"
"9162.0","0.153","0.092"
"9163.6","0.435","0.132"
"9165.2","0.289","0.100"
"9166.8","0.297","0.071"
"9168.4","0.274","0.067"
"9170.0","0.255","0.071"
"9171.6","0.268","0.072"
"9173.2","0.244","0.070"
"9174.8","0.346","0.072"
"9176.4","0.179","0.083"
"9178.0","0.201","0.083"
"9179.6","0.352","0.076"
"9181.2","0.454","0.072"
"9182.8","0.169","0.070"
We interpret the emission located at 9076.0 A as Hbeta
